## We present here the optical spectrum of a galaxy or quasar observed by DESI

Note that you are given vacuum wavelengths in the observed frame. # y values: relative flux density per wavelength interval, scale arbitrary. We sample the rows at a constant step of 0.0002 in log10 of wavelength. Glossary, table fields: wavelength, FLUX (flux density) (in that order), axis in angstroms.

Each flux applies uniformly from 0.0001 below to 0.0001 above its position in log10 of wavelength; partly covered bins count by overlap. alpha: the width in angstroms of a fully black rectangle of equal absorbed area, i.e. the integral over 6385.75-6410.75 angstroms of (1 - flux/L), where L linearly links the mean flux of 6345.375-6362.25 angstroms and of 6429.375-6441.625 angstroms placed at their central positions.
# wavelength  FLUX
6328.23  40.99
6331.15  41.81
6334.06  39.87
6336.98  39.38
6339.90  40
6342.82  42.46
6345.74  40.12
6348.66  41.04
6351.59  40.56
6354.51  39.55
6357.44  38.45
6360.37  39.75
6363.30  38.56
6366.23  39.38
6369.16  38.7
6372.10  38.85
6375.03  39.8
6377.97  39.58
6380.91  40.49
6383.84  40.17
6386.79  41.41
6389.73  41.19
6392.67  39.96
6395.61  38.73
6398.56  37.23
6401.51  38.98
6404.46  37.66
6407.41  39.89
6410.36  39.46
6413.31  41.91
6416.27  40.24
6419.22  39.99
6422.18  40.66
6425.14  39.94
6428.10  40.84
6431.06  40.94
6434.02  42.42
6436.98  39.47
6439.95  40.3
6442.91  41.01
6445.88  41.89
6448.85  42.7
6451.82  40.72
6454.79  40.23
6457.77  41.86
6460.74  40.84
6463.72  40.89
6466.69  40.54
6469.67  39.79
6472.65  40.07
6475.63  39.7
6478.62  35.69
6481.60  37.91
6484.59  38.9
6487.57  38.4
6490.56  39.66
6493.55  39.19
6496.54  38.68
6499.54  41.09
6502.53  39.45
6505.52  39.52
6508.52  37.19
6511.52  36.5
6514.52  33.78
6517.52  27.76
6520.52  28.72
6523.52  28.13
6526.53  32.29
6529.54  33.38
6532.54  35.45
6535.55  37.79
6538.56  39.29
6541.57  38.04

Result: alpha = 0.6 angstroms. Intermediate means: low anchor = 39.9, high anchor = 40.8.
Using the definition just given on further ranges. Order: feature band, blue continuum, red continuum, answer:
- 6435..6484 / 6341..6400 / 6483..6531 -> -4.0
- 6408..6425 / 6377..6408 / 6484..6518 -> -0.5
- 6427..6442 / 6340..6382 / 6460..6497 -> -0.5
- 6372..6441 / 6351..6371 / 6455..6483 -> -1.0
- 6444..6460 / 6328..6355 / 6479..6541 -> -1.6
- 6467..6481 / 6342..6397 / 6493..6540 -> -0.8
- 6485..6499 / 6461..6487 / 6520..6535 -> -0.9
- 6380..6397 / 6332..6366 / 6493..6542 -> -0.6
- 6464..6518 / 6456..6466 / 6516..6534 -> -2.9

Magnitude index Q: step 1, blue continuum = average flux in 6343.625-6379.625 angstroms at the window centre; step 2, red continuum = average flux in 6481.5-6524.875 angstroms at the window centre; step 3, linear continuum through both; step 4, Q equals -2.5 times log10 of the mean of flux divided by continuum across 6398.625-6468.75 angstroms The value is -0.07 mag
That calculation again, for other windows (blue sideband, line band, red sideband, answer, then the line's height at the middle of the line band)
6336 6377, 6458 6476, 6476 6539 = -0.094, 37.1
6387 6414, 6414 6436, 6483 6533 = -0.058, 38.6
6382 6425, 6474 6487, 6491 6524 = -0.036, 36.9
